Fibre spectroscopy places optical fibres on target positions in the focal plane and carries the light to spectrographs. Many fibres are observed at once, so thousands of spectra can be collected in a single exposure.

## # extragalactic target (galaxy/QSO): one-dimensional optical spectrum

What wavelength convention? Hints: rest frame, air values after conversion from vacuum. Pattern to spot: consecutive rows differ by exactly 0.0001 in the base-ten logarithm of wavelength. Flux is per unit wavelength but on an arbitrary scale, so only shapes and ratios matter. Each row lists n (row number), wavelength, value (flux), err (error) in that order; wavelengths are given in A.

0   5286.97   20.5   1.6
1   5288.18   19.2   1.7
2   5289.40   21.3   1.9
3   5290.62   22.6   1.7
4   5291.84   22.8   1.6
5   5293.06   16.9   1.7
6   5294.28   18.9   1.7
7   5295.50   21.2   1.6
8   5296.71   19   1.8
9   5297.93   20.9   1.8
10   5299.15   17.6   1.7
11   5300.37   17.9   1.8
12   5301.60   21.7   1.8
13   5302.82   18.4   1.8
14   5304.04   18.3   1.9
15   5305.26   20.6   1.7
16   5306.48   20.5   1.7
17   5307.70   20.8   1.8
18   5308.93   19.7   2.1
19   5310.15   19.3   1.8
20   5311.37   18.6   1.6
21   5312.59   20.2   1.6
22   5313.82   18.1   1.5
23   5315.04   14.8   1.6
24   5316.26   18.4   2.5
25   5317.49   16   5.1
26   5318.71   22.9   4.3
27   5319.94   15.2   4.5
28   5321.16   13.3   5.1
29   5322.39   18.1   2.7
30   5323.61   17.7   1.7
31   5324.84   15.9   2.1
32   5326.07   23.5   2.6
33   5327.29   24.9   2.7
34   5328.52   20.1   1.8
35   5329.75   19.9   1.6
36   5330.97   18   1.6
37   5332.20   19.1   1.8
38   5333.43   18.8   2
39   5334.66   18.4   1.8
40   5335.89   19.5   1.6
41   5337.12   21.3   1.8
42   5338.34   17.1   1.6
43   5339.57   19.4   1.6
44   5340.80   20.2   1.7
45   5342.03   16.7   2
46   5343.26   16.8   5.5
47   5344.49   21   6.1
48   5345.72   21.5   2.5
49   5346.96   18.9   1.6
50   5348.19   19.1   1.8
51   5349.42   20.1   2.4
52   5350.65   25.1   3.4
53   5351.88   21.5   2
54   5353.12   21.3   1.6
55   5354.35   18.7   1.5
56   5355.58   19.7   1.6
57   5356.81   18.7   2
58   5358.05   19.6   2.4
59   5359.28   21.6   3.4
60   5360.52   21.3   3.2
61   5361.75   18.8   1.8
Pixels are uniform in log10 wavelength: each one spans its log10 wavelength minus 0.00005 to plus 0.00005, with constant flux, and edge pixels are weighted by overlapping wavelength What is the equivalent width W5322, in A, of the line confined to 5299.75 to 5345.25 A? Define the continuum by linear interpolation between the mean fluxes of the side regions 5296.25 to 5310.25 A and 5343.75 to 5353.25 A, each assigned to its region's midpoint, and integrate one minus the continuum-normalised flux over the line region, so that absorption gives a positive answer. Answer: 2.7 A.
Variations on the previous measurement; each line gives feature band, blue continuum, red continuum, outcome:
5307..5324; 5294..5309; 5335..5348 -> 1.2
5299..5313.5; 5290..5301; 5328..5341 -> 0.1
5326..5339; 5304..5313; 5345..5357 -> 0.2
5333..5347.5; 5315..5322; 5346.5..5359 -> 0.0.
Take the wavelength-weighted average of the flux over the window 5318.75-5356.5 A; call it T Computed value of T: 19.4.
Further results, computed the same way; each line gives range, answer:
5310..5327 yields 18.1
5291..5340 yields 19.1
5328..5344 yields 18.9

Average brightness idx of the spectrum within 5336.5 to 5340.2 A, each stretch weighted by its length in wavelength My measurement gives 19.3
